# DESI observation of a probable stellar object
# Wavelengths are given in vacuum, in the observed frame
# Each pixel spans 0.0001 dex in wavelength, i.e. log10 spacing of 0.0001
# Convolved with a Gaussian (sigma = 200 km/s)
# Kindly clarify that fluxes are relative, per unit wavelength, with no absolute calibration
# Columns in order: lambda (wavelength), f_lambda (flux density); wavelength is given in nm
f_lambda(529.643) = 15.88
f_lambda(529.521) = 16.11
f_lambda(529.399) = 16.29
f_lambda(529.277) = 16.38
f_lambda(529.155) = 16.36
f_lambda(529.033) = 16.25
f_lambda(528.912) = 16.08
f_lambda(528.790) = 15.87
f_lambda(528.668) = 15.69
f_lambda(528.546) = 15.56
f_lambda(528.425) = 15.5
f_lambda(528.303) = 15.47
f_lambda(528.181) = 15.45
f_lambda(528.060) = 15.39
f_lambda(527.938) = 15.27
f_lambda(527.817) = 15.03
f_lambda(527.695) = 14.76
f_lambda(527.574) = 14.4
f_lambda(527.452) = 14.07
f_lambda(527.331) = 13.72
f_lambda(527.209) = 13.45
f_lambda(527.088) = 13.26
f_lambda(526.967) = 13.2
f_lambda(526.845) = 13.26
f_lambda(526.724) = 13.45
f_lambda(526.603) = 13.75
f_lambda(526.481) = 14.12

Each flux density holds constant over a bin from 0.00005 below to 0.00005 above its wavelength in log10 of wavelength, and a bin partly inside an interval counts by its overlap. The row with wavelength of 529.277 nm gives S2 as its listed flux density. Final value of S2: 16.38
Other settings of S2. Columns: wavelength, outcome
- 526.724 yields 13.45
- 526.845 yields 13.26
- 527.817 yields 15.03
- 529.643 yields 15.88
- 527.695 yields 14.76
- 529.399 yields 16.29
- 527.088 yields 13.26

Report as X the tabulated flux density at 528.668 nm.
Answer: 15.69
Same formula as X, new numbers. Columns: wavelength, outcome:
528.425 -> 15.5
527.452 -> 14.07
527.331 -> 13.72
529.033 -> 16.25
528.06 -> 15.39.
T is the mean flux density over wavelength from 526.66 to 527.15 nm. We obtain 13.3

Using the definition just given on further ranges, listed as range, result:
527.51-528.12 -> 15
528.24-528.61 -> 15.5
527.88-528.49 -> 15.4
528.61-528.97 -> 15.9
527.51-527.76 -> 14.6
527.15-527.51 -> 13.7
